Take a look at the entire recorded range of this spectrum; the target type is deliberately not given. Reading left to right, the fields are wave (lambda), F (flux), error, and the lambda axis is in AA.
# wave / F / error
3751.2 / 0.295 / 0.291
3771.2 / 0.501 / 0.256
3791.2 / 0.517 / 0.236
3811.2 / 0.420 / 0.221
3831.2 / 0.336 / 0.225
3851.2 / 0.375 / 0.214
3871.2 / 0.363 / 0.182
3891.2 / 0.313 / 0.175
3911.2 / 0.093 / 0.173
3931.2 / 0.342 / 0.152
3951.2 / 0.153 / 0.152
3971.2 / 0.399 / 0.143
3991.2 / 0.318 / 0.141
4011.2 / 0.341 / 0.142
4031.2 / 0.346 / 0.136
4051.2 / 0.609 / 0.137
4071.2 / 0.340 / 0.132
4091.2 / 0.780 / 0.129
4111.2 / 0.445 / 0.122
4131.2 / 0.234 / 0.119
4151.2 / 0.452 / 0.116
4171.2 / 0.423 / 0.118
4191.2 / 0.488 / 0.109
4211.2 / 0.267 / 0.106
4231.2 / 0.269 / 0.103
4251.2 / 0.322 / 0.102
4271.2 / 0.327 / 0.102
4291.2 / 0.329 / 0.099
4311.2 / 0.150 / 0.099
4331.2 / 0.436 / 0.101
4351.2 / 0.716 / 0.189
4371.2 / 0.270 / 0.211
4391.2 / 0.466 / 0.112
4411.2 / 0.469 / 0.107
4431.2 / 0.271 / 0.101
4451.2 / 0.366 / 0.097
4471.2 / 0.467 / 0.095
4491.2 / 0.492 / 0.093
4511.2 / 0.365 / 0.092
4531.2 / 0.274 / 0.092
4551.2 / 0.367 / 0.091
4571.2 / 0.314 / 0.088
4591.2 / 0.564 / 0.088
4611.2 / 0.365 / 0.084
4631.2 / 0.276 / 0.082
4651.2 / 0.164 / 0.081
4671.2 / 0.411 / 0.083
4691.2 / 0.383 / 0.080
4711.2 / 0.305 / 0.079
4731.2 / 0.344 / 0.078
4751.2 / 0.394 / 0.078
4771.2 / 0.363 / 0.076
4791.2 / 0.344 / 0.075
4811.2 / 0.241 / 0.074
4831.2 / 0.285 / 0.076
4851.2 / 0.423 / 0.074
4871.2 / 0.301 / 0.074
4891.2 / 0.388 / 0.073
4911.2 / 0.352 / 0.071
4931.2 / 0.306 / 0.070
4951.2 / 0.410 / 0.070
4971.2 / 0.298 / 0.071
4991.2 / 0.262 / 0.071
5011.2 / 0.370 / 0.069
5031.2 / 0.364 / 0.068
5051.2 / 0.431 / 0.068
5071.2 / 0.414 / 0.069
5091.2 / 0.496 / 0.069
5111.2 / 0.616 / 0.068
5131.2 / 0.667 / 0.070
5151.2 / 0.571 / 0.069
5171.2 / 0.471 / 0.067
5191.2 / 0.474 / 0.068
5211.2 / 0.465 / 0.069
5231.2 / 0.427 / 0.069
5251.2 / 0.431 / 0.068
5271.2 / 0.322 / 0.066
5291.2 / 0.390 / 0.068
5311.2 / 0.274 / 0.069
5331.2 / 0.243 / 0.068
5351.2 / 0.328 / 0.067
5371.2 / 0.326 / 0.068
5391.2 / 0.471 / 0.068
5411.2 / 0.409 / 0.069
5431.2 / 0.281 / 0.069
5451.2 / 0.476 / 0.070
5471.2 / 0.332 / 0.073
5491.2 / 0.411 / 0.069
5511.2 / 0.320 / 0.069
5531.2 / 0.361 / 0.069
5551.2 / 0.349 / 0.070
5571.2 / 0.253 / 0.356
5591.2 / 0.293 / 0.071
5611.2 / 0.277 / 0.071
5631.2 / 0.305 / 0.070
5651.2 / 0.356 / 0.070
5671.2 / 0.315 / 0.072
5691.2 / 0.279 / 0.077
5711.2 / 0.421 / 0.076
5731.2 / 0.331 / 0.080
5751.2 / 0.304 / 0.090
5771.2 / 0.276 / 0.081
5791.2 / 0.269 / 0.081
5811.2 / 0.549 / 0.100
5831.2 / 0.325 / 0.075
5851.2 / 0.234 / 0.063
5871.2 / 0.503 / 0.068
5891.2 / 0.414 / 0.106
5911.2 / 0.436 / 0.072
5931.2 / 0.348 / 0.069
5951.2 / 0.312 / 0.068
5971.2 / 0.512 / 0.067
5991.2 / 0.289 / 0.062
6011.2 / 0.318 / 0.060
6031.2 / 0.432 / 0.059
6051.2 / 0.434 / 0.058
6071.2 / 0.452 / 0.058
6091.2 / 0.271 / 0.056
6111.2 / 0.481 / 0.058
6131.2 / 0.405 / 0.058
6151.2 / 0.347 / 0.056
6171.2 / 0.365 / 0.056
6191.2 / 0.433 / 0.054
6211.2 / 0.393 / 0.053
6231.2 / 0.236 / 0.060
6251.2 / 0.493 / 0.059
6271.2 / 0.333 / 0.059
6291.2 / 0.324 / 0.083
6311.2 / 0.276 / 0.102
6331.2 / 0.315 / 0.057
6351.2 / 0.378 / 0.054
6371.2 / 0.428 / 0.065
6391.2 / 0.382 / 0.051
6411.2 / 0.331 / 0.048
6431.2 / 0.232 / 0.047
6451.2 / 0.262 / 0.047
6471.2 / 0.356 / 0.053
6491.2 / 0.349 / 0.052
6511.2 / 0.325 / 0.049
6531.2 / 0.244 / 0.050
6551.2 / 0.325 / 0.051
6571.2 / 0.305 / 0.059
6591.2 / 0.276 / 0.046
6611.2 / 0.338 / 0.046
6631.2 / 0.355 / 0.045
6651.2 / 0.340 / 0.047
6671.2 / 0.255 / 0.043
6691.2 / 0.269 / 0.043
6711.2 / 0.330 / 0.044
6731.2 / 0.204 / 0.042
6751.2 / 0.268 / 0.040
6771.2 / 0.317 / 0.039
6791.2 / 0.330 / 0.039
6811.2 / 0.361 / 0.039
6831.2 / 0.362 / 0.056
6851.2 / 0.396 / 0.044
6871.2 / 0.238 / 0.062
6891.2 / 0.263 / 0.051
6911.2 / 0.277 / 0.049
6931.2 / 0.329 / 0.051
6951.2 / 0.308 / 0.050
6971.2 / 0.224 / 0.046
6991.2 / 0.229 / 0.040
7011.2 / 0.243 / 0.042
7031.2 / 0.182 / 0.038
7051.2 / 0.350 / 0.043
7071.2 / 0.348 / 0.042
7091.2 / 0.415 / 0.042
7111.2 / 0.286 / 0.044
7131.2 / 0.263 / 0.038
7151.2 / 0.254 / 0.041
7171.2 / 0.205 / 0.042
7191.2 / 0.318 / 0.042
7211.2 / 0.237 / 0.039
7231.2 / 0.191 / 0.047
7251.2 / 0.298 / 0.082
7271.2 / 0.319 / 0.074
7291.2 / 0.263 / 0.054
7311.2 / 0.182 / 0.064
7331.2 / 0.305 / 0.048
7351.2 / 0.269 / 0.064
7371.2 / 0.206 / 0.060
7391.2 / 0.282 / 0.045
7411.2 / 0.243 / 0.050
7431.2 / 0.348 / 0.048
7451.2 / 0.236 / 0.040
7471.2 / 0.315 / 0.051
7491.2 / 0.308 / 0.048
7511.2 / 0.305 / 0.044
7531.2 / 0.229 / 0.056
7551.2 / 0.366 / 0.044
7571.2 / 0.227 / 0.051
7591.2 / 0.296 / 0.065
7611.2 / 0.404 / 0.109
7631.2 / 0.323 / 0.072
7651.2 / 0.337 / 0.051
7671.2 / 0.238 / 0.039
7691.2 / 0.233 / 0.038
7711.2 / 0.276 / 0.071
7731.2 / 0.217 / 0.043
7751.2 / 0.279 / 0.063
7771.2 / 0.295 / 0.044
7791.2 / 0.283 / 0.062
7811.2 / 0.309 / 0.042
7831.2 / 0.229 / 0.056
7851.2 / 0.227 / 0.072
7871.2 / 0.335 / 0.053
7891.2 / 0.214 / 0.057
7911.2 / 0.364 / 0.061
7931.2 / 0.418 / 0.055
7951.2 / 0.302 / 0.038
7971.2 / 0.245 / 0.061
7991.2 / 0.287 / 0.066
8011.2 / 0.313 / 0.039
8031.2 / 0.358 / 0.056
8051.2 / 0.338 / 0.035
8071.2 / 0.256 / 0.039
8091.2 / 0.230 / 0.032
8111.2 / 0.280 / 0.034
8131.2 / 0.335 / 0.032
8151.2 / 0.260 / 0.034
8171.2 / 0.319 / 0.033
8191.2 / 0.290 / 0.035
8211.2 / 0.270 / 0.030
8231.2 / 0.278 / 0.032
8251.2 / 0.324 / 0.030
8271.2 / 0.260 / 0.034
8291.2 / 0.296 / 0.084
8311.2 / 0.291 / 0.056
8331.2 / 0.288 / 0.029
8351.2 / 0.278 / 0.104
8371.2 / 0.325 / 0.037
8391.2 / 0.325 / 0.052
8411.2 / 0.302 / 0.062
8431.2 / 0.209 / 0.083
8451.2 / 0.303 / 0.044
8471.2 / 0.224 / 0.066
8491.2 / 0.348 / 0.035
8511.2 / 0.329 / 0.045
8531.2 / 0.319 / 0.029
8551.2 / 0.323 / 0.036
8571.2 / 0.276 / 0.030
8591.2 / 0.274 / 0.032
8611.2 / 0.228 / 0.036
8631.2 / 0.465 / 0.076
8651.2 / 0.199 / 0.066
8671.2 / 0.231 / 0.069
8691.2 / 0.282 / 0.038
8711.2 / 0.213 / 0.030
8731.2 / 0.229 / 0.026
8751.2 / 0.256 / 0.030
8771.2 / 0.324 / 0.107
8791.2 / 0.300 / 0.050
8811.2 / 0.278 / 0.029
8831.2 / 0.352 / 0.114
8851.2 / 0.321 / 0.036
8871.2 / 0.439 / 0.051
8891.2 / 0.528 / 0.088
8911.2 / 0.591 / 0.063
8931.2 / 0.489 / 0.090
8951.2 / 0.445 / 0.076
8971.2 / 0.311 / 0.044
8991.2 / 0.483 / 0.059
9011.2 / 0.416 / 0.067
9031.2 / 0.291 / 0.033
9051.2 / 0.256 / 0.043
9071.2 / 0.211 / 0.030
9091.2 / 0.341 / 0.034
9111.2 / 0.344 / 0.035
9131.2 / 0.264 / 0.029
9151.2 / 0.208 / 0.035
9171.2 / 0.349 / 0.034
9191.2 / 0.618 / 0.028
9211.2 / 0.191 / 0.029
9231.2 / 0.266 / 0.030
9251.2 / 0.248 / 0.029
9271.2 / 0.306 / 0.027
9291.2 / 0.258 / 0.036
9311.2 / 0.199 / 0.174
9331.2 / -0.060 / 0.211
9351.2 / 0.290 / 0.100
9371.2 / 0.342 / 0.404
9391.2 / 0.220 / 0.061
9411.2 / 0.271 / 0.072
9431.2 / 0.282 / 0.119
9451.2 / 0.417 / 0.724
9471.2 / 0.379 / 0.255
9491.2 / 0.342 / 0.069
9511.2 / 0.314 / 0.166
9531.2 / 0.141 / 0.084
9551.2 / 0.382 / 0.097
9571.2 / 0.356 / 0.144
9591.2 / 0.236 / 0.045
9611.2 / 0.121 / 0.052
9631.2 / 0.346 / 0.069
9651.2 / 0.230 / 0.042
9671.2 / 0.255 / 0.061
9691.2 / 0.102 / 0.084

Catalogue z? 0.83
